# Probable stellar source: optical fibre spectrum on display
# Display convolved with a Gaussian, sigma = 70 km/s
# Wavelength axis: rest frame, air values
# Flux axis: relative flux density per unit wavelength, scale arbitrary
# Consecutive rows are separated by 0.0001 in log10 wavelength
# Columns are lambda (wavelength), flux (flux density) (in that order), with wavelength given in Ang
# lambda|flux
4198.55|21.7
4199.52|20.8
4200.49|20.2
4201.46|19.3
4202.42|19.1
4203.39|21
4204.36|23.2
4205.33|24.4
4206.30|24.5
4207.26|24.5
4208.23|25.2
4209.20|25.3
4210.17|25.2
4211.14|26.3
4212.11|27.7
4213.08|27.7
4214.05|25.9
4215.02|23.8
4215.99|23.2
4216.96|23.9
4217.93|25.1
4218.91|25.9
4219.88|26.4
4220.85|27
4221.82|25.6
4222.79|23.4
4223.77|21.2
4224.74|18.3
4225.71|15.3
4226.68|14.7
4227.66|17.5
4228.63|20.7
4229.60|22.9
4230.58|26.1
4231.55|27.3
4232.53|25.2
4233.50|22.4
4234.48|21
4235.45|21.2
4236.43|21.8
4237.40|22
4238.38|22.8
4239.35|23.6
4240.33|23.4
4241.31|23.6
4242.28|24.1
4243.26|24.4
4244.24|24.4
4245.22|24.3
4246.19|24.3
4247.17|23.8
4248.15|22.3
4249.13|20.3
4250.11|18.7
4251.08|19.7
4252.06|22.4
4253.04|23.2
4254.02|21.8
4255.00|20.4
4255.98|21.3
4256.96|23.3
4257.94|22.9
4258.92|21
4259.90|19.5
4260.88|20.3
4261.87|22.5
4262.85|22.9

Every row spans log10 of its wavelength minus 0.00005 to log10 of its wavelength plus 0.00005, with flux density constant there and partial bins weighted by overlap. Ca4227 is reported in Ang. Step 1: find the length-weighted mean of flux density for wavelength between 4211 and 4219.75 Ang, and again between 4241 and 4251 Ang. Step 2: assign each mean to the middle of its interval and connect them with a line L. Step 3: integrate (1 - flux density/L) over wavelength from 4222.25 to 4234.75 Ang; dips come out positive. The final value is 1.6 Ang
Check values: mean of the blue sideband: 25.5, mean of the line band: 21.2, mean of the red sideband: 22.9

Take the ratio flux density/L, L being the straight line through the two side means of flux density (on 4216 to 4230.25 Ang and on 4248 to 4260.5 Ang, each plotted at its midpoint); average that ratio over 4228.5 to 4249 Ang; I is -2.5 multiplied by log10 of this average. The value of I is -0.08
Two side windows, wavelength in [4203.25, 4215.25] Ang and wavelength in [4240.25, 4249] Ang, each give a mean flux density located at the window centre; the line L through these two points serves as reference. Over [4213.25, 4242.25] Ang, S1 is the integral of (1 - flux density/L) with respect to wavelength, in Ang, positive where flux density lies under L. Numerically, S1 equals 1.8 Ang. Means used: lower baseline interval 25.1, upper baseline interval 23.7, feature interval 22.9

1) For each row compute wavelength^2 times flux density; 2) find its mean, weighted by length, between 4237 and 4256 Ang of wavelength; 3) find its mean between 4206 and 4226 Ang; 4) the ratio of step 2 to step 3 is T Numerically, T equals 0.94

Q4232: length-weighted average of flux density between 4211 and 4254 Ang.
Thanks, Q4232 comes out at 23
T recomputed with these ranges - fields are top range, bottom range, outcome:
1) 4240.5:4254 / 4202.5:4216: 0.93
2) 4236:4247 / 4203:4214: 0.95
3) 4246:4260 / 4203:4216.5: 0.89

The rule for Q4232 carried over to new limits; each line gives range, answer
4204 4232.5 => 23.8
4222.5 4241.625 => 21.7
